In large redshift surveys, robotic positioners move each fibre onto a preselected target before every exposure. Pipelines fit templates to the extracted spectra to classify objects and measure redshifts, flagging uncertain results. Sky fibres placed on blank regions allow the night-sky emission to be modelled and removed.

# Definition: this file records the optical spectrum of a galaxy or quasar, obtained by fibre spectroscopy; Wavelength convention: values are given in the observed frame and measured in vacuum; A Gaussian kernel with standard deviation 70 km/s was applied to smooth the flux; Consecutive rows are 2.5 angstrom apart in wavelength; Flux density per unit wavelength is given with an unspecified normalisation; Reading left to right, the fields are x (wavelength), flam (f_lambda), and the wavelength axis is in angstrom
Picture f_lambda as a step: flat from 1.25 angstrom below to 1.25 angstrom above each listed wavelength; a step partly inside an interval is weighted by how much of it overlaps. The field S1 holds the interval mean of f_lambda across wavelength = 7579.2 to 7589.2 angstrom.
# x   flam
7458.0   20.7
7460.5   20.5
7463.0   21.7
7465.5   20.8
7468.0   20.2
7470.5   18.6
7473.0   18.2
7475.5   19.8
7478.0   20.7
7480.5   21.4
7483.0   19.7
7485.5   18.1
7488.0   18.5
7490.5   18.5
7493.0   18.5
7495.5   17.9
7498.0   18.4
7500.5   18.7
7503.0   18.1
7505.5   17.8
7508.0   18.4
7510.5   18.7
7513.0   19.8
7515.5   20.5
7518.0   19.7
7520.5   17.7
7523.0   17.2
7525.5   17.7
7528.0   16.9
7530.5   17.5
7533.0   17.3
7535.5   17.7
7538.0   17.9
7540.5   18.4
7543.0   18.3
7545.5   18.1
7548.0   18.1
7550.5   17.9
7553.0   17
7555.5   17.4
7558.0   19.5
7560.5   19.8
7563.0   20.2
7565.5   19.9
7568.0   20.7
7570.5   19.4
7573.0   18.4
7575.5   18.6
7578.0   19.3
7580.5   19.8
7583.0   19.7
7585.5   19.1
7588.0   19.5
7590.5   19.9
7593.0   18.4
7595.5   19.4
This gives 19.5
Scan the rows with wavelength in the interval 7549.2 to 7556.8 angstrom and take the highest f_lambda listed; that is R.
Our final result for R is 17.9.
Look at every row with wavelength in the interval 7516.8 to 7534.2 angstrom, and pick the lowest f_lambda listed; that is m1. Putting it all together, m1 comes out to 16.9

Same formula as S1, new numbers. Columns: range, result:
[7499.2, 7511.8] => 18.3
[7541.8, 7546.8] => 18.2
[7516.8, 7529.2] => 17.8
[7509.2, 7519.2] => 19.7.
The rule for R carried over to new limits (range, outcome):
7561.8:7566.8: 20.2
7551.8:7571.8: 20.7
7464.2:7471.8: 20.8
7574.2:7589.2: 19.8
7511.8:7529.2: 20.5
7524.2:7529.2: 17.7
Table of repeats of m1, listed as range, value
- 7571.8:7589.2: 18.4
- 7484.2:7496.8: 17.9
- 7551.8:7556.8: 17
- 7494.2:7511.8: 17.8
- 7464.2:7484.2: 18.2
